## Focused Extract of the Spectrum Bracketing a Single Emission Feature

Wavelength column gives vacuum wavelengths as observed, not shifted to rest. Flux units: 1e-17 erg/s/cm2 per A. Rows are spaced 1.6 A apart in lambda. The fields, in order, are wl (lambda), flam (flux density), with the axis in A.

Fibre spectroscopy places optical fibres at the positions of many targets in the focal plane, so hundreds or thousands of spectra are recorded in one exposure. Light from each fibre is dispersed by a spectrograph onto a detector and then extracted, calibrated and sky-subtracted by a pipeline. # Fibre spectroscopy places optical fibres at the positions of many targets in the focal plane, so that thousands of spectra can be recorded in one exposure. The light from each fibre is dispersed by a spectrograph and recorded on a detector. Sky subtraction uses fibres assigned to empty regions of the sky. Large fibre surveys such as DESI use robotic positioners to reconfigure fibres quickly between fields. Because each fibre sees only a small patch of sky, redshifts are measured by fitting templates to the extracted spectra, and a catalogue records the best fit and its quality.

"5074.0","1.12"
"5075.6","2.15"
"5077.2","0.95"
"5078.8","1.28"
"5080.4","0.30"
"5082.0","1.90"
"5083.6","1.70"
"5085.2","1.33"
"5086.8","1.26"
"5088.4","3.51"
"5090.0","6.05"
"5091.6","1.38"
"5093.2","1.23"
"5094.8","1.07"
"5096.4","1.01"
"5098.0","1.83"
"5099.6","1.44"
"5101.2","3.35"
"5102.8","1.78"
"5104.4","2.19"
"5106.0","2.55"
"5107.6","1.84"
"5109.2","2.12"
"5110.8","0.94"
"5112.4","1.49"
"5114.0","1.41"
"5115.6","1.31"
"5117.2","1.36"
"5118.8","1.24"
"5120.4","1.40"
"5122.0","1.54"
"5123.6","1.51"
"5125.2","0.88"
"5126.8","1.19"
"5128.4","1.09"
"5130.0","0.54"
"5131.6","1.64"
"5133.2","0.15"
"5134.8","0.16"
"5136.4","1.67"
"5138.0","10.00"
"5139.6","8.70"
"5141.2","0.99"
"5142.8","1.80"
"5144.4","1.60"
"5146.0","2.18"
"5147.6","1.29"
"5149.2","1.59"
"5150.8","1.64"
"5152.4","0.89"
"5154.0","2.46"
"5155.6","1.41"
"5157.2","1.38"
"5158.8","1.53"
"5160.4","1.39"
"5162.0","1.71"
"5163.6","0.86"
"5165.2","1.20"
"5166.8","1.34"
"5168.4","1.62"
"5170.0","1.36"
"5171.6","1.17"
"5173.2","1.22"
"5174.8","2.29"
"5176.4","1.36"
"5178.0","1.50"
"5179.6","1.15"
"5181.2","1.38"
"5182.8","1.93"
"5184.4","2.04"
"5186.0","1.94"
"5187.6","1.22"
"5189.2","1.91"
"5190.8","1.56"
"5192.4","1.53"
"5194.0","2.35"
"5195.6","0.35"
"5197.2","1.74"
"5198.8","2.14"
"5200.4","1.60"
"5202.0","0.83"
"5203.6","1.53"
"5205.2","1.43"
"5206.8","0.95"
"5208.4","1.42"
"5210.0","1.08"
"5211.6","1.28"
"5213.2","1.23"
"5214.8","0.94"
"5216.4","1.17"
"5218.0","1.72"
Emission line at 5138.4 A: [O III]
